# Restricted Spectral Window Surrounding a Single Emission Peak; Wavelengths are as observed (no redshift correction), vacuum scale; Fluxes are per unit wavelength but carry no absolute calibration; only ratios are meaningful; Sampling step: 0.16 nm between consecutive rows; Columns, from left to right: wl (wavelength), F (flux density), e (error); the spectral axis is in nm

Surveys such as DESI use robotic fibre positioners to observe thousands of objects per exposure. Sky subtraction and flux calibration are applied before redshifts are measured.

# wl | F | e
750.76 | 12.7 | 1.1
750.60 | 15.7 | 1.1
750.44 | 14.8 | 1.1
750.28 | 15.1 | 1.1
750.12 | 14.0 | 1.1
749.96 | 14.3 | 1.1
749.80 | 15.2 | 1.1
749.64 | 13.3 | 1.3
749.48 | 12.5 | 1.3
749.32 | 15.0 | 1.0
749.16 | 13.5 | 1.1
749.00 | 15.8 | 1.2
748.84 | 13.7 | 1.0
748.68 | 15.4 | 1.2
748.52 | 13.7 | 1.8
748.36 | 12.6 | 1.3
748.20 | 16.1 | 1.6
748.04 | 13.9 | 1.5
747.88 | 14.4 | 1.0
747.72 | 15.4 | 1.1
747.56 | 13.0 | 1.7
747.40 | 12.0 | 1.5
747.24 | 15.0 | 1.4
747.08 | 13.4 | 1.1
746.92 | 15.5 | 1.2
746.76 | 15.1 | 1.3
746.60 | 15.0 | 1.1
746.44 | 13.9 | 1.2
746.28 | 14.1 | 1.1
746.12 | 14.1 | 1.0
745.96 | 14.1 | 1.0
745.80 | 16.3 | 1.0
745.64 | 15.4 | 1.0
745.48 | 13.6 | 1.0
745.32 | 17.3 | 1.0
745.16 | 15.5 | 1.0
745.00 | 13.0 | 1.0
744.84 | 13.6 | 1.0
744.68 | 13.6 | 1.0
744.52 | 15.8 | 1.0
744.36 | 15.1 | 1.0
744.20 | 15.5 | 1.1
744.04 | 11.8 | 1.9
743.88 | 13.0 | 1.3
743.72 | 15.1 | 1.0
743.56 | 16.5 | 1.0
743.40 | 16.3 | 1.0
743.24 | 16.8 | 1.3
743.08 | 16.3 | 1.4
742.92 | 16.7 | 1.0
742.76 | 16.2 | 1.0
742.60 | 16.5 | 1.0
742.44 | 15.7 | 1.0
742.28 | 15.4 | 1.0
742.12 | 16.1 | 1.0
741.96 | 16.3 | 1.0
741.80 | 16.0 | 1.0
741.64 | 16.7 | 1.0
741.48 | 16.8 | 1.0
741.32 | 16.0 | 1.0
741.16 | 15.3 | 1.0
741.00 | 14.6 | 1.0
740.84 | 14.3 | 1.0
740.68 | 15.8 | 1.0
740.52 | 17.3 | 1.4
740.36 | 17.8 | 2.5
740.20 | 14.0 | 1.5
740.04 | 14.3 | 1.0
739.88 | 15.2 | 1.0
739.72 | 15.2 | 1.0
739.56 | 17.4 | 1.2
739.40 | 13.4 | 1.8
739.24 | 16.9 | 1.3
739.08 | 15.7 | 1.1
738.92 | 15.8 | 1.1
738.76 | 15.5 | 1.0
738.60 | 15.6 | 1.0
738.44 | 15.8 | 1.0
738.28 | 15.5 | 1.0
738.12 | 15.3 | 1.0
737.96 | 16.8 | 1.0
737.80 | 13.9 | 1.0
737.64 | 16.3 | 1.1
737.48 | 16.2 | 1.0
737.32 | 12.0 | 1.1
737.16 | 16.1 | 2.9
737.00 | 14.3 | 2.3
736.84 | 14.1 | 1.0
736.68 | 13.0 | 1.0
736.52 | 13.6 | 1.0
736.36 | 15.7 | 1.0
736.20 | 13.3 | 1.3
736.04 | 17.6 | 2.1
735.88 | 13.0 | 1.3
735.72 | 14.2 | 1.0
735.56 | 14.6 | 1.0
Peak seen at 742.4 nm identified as Mg II 2798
